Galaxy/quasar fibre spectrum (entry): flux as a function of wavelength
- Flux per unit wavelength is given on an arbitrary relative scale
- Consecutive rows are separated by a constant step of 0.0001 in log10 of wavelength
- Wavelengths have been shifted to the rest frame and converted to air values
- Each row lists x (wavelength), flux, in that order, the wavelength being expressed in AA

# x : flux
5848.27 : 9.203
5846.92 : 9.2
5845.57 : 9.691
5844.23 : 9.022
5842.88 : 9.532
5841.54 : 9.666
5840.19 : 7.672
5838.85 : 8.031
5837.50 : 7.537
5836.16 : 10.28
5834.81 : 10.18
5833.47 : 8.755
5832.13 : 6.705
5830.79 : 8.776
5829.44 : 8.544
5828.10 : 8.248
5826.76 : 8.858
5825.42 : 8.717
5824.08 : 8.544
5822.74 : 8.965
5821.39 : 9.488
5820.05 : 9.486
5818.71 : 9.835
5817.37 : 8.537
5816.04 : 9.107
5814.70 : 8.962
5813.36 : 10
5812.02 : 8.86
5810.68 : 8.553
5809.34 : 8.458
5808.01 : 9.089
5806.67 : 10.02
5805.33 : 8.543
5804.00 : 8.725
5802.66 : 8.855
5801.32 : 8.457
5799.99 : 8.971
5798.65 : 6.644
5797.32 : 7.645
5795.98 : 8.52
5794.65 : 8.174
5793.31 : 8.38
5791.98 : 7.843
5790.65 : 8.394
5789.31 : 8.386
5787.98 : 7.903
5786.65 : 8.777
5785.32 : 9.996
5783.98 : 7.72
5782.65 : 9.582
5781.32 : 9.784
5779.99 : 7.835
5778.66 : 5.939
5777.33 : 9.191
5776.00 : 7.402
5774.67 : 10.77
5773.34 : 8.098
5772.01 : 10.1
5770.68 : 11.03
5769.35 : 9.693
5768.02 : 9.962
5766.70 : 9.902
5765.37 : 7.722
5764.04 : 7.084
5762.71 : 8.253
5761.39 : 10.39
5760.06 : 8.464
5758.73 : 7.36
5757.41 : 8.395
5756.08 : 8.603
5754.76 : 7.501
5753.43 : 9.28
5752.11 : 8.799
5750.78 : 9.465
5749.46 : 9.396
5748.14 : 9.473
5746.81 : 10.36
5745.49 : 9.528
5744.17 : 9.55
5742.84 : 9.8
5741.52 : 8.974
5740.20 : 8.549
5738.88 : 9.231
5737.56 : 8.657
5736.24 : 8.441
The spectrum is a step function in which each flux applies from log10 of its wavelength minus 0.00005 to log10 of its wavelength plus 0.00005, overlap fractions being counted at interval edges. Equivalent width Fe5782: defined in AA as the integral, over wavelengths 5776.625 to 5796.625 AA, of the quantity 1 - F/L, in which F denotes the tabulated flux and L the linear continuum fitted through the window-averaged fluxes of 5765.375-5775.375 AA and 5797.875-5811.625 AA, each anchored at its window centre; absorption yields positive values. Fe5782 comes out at 1.7 AA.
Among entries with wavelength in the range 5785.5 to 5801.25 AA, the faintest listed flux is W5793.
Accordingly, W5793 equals 6.644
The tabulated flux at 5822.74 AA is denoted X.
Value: 8.965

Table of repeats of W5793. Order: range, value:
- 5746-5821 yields 5.939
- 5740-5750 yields 8.549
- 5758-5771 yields 7.084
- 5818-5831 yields 8.248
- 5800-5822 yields 8.457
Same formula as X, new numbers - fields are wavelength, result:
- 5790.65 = 8.394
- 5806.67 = 10.02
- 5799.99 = 8.971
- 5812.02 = 8.86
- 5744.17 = 9.55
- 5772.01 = 10.1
